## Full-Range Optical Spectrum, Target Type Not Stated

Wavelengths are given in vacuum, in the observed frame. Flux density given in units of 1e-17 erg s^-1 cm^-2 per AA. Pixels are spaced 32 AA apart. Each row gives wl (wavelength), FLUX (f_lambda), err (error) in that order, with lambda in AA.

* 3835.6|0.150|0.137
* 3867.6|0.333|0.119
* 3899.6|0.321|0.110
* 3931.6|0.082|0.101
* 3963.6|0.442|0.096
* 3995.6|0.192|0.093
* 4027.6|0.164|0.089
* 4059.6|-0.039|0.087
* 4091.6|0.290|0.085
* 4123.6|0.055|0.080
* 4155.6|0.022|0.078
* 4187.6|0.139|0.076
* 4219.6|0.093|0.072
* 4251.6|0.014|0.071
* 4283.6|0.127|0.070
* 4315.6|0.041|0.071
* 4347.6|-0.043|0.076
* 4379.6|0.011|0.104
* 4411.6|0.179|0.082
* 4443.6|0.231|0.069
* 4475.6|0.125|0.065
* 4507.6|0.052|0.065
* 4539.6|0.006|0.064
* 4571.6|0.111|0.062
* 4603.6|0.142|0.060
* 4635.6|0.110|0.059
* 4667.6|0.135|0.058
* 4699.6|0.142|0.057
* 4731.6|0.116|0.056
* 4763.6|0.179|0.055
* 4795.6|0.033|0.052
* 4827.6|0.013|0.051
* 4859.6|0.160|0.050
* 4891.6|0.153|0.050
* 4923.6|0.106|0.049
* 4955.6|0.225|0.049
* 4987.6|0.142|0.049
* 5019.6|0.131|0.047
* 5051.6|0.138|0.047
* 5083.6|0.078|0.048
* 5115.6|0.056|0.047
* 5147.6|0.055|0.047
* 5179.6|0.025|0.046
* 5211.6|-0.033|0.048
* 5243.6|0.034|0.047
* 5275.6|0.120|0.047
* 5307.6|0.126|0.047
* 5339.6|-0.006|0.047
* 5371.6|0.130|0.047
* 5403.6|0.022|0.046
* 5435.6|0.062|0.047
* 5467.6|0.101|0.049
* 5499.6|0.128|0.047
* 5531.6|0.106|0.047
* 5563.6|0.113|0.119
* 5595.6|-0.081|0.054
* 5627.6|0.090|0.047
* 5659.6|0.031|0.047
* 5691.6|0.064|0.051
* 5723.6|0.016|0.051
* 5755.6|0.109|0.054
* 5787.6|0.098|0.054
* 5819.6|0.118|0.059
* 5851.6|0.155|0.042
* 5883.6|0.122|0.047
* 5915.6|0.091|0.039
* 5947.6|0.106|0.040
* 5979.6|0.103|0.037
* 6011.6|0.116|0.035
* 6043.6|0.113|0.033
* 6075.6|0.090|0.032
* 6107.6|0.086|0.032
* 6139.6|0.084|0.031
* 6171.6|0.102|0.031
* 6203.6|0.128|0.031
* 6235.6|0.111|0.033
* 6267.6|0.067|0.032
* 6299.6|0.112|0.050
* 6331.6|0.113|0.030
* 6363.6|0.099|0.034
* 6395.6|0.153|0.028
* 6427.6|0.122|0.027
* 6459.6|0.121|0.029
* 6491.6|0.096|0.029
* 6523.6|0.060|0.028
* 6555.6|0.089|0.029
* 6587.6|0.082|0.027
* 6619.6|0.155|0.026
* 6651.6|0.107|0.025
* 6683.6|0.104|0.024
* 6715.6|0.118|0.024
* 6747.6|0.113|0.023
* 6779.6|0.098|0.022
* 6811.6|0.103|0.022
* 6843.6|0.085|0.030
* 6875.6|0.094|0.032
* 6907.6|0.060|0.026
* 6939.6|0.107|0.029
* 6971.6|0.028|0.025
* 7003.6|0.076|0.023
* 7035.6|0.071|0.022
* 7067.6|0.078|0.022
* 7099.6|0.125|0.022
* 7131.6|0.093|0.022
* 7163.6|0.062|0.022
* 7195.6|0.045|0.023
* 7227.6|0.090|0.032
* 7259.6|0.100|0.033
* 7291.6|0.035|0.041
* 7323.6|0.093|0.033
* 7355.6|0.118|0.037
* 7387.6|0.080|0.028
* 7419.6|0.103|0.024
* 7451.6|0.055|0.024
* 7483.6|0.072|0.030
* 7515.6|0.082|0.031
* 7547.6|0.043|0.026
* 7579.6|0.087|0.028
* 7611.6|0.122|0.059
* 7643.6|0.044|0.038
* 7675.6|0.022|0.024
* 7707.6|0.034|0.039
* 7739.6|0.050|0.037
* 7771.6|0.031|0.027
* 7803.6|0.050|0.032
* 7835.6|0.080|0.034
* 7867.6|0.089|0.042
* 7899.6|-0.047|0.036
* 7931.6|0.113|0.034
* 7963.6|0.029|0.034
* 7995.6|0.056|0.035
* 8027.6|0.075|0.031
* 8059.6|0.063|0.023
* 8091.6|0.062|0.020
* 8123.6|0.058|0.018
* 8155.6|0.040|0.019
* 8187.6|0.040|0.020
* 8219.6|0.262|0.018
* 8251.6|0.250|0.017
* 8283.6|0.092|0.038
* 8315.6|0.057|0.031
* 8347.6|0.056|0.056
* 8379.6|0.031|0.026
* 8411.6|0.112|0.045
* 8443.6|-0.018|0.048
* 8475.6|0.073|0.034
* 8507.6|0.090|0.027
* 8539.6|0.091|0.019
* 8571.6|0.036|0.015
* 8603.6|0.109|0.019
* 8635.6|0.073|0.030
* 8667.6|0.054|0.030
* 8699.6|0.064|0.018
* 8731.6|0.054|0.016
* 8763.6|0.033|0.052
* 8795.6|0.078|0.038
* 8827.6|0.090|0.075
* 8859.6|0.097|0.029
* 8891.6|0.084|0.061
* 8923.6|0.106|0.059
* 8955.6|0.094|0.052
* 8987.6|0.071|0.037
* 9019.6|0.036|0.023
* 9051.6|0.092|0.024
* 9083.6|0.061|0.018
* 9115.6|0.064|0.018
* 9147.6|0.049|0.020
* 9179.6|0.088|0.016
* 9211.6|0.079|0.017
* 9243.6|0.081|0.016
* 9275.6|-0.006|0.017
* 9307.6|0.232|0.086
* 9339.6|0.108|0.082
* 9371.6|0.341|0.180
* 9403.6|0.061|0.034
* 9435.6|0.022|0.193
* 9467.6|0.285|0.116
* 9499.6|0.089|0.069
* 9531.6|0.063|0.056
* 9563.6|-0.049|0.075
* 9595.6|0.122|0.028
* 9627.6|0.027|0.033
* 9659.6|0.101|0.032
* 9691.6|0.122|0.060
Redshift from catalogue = 1.21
